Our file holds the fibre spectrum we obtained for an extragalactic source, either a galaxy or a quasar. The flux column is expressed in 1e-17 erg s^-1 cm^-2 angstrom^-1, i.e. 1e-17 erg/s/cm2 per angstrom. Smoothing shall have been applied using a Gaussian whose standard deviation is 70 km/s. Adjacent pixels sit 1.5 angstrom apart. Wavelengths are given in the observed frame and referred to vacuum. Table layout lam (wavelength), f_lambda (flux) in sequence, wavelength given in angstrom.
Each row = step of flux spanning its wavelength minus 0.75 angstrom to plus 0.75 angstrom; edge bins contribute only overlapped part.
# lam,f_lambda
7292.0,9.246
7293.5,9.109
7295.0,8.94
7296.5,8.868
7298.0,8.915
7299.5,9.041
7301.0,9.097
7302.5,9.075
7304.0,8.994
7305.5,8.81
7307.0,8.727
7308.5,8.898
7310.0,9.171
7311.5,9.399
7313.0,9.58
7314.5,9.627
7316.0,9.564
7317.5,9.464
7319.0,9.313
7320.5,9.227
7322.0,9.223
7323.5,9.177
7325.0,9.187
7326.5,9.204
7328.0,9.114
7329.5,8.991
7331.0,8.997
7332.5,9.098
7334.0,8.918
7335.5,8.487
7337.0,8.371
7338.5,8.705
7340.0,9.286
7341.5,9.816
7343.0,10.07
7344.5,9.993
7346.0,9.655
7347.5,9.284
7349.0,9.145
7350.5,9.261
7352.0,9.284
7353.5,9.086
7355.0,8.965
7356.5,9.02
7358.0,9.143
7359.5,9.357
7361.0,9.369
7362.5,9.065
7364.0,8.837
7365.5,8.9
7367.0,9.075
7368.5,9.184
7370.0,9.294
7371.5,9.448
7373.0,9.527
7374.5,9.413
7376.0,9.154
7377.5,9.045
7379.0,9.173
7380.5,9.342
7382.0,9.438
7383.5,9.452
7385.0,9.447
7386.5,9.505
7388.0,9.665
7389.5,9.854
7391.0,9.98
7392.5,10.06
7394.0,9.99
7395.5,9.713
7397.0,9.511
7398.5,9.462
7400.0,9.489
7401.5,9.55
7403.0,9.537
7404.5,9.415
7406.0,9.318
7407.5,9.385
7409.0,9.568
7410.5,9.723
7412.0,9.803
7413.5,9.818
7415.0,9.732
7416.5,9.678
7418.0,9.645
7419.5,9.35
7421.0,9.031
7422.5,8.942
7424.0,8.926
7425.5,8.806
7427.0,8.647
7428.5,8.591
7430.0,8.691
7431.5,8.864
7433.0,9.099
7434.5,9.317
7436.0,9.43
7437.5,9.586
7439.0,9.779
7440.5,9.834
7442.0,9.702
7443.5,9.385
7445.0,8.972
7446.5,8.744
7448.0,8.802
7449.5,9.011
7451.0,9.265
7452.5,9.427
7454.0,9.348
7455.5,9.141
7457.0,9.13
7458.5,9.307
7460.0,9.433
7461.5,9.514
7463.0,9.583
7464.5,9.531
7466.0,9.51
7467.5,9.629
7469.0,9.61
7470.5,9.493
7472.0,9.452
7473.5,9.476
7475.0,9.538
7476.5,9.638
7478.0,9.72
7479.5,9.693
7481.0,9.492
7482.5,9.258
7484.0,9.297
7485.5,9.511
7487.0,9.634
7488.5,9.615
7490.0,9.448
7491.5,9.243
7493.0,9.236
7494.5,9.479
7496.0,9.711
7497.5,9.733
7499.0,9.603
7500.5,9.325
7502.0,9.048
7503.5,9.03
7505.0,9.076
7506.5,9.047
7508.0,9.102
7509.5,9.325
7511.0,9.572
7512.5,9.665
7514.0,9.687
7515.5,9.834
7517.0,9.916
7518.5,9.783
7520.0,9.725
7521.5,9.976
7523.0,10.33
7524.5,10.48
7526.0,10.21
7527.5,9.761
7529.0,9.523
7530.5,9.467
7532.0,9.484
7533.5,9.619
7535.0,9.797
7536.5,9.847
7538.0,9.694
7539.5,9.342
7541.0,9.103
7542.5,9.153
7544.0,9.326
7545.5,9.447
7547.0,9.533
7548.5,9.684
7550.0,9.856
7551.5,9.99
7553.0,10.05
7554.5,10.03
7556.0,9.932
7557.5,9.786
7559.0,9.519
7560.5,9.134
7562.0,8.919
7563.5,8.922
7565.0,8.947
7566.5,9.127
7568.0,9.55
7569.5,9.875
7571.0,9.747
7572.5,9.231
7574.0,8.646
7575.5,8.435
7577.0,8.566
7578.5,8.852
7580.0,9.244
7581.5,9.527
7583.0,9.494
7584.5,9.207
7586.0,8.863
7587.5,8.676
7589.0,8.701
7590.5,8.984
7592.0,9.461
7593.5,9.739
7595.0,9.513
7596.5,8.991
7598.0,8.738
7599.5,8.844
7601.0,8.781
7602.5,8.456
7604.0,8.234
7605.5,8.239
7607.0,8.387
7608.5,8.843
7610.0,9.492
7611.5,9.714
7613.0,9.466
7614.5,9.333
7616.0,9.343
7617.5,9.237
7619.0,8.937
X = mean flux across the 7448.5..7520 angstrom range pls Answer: 9.45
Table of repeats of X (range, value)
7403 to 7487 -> 9.36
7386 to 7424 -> 9.58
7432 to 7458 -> 9.29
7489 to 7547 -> 9.56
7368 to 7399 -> 9.51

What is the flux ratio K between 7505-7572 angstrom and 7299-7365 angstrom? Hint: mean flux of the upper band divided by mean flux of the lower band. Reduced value 1.0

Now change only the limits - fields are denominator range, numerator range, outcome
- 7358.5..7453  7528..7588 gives 1.00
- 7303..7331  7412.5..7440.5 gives 1.00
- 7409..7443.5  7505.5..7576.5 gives 1.02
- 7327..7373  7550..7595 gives 1.01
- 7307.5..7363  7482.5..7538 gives 1.04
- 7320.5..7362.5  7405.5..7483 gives 1.02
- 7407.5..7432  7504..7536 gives 1.05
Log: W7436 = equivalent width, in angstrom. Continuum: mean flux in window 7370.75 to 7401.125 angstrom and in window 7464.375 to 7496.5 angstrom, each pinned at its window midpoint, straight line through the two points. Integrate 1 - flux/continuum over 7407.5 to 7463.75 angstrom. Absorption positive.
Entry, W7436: 1.4 angstrom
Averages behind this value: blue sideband 9.53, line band 9.29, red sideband 9.51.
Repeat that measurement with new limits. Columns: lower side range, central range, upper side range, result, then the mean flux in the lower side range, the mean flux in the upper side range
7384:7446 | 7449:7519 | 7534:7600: -0.5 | 9.43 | 9.32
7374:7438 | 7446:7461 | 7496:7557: 0.5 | 9.4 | 9.63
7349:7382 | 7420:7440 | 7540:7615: 0.3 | 9.19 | 9.21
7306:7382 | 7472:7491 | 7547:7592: -0.5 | 9.21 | 9.3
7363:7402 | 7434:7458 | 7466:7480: 0.6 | 9.44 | 9.58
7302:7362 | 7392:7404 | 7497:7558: -0.4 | 9.2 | 9.63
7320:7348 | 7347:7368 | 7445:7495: 0.2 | 9.2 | 9.39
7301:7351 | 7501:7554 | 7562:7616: -3.1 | 9.21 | 9.05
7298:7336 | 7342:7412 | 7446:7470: -1.6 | 9.14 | 9.32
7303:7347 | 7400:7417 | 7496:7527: -0.3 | 9.21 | 9.63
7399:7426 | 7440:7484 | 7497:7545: 0.5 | 9.43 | 9.58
